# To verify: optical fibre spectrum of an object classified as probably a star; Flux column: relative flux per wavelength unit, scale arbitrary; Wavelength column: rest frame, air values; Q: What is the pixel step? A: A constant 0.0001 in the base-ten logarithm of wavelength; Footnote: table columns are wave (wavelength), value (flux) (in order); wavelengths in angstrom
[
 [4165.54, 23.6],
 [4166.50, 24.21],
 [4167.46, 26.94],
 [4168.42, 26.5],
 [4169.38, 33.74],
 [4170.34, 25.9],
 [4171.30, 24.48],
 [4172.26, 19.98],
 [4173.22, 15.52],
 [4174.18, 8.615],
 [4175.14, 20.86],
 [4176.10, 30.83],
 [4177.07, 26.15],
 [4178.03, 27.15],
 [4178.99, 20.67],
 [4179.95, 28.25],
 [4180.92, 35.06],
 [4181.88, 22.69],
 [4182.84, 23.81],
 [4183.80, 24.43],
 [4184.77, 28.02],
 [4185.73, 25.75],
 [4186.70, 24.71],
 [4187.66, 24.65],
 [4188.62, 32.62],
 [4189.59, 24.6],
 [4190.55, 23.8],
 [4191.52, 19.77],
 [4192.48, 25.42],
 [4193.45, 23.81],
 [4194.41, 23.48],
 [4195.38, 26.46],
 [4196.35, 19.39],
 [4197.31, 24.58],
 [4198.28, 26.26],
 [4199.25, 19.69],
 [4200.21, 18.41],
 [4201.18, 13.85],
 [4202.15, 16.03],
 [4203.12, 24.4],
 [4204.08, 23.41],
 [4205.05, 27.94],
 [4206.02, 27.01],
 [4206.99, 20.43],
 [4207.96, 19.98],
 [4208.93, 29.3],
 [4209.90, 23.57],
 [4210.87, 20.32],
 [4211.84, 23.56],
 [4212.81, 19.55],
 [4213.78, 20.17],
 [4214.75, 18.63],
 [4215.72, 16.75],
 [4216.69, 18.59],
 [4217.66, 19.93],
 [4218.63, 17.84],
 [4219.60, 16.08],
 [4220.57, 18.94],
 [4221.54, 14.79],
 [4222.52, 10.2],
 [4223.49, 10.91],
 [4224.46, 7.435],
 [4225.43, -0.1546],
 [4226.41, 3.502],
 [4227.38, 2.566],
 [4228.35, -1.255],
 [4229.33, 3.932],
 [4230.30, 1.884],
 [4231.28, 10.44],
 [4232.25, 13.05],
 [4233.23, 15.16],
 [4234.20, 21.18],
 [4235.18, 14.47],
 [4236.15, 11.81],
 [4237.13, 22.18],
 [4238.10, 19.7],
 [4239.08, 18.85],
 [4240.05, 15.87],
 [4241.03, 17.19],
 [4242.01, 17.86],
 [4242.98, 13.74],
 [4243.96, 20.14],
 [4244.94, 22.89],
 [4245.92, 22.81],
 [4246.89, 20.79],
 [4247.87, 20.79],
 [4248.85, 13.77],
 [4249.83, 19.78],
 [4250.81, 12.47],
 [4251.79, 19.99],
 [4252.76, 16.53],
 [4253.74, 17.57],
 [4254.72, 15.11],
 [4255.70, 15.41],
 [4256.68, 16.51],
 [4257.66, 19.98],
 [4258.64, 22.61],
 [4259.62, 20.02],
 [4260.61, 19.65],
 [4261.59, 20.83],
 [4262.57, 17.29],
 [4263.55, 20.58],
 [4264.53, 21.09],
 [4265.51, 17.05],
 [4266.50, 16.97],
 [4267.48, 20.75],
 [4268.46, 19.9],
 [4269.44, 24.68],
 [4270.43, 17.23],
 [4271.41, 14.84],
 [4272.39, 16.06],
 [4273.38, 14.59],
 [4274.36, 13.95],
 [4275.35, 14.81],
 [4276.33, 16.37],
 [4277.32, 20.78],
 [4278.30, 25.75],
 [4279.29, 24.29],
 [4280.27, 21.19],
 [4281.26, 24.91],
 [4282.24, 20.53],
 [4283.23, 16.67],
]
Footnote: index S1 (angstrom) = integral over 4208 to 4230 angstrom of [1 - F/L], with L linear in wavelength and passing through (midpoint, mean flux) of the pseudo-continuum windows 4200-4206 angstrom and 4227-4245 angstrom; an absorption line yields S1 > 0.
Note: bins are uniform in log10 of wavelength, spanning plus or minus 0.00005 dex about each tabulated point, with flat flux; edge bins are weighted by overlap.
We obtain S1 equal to 4.7 angstrom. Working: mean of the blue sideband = 21.3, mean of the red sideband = 13.6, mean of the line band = 14.3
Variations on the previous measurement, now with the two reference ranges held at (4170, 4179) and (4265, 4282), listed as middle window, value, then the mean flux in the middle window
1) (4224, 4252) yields 8.66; 13.8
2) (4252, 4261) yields 0.64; 18.2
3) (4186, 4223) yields -0.69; 21.6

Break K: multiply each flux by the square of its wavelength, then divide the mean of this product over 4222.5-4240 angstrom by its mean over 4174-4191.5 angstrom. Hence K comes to 0.42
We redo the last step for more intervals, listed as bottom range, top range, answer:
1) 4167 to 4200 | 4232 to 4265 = 0.77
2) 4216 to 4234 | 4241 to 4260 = 1.77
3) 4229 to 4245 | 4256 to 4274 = 1.25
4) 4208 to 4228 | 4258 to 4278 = 1.22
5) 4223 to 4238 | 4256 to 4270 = 2.13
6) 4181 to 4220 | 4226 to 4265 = 0.72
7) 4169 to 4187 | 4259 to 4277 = 0.77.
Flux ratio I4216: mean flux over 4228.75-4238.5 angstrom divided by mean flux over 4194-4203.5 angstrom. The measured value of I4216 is 0.62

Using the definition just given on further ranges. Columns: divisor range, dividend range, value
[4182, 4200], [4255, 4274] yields 0.77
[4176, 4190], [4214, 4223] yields 0.64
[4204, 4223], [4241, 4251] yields 0.92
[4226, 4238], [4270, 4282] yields 1.83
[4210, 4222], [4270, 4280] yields 0.95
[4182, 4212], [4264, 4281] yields 0.80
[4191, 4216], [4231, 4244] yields 0.75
